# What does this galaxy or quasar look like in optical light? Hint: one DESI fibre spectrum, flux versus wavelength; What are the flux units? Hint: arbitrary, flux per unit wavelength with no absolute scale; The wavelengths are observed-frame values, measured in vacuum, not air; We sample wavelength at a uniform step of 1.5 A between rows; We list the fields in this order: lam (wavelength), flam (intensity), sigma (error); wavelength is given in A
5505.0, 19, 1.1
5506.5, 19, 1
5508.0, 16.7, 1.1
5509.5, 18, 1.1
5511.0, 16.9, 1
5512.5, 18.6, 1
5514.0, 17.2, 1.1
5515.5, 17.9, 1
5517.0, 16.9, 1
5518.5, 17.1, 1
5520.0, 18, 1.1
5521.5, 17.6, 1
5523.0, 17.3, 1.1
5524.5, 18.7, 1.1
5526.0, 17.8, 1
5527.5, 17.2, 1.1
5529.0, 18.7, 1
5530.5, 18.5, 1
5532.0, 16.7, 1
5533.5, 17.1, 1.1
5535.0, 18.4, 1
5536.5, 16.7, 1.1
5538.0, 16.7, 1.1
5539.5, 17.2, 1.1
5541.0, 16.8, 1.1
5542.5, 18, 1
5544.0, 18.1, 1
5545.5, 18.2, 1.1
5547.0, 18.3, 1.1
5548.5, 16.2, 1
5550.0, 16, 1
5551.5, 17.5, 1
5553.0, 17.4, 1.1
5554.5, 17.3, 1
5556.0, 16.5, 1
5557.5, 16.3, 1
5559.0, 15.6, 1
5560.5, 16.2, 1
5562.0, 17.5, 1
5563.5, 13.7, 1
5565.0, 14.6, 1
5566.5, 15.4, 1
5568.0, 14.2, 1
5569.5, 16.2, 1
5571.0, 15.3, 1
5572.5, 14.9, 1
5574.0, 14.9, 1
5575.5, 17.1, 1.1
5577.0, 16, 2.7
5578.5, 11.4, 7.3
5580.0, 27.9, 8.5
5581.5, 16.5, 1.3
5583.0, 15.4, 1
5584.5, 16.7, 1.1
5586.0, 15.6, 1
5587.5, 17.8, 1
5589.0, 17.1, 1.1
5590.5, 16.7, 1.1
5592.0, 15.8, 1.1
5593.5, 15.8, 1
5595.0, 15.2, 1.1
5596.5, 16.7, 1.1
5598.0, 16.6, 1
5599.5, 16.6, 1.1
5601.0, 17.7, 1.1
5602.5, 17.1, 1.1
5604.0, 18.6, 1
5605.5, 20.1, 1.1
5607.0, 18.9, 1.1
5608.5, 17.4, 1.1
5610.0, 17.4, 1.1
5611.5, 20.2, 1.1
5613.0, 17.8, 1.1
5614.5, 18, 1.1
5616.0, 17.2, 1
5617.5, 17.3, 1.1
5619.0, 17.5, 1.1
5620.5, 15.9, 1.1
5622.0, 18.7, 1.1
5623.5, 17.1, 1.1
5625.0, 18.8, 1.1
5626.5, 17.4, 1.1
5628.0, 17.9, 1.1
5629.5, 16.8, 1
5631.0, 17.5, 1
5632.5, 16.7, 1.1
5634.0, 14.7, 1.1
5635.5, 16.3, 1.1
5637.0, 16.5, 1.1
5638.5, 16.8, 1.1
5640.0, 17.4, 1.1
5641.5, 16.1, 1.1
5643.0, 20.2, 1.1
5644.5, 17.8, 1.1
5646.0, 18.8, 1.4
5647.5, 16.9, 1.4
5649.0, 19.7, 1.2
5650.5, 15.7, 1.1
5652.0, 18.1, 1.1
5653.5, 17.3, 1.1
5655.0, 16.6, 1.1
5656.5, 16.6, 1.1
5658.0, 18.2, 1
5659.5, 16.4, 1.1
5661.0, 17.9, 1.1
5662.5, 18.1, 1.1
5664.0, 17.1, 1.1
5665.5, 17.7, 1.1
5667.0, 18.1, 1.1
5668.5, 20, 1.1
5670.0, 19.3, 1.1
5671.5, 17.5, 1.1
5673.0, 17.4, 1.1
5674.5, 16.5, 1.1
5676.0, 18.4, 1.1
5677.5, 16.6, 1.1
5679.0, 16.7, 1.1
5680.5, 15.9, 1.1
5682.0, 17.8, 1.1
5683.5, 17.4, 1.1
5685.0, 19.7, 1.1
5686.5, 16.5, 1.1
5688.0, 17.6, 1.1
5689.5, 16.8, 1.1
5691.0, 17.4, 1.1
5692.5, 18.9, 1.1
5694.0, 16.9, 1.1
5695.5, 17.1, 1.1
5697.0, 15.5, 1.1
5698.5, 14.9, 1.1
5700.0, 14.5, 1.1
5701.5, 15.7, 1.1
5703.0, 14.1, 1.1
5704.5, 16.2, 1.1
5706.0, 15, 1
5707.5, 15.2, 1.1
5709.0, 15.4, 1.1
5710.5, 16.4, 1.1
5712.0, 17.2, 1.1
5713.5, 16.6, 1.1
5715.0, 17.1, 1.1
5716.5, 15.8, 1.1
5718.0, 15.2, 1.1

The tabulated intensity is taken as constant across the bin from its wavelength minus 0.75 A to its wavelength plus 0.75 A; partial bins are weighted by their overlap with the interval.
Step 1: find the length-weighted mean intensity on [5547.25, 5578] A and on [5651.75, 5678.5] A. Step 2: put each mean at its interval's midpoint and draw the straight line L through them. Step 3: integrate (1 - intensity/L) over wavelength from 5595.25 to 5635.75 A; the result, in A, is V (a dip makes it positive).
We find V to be -1.7 A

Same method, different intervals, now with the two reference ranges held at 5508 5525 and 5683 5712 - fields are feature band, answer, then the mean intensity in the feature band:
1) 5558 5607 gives 1.86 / 16.5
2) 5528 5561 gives 0.39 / 17.2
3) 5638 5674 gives -2.31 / 17.7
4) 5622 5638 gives -0.20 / 17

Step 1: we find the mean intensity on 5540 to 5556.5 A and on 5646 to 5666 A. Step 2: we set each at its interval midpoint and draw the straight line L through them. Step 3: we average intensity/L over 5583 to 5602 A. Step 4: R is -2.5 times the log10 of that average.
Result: 0.06 mag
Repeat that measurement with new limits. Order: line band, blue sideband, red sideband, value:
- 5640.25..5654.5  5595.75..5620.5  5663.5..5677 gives 0.01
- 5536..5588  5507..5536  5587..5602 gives 0.03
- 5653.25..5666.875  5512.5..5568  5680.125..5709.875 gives -0.05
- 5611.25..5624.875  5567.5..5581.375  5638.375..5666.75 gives -0.04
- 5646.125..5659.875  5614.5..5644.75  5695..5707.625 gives -0.05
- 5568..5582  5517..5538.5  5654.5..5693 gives 0.07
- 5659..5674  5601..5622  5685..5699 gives -0.04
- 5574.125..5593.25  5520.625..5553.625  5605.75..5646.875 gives 0.04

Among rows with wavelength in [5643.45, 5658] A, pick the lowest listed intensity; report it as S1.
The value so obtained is 15.7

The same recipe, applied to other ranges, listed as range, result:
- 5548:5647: 11.4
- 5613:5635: 14.7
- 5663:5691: 15.9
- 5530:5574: 13.7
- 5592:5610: 15.2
